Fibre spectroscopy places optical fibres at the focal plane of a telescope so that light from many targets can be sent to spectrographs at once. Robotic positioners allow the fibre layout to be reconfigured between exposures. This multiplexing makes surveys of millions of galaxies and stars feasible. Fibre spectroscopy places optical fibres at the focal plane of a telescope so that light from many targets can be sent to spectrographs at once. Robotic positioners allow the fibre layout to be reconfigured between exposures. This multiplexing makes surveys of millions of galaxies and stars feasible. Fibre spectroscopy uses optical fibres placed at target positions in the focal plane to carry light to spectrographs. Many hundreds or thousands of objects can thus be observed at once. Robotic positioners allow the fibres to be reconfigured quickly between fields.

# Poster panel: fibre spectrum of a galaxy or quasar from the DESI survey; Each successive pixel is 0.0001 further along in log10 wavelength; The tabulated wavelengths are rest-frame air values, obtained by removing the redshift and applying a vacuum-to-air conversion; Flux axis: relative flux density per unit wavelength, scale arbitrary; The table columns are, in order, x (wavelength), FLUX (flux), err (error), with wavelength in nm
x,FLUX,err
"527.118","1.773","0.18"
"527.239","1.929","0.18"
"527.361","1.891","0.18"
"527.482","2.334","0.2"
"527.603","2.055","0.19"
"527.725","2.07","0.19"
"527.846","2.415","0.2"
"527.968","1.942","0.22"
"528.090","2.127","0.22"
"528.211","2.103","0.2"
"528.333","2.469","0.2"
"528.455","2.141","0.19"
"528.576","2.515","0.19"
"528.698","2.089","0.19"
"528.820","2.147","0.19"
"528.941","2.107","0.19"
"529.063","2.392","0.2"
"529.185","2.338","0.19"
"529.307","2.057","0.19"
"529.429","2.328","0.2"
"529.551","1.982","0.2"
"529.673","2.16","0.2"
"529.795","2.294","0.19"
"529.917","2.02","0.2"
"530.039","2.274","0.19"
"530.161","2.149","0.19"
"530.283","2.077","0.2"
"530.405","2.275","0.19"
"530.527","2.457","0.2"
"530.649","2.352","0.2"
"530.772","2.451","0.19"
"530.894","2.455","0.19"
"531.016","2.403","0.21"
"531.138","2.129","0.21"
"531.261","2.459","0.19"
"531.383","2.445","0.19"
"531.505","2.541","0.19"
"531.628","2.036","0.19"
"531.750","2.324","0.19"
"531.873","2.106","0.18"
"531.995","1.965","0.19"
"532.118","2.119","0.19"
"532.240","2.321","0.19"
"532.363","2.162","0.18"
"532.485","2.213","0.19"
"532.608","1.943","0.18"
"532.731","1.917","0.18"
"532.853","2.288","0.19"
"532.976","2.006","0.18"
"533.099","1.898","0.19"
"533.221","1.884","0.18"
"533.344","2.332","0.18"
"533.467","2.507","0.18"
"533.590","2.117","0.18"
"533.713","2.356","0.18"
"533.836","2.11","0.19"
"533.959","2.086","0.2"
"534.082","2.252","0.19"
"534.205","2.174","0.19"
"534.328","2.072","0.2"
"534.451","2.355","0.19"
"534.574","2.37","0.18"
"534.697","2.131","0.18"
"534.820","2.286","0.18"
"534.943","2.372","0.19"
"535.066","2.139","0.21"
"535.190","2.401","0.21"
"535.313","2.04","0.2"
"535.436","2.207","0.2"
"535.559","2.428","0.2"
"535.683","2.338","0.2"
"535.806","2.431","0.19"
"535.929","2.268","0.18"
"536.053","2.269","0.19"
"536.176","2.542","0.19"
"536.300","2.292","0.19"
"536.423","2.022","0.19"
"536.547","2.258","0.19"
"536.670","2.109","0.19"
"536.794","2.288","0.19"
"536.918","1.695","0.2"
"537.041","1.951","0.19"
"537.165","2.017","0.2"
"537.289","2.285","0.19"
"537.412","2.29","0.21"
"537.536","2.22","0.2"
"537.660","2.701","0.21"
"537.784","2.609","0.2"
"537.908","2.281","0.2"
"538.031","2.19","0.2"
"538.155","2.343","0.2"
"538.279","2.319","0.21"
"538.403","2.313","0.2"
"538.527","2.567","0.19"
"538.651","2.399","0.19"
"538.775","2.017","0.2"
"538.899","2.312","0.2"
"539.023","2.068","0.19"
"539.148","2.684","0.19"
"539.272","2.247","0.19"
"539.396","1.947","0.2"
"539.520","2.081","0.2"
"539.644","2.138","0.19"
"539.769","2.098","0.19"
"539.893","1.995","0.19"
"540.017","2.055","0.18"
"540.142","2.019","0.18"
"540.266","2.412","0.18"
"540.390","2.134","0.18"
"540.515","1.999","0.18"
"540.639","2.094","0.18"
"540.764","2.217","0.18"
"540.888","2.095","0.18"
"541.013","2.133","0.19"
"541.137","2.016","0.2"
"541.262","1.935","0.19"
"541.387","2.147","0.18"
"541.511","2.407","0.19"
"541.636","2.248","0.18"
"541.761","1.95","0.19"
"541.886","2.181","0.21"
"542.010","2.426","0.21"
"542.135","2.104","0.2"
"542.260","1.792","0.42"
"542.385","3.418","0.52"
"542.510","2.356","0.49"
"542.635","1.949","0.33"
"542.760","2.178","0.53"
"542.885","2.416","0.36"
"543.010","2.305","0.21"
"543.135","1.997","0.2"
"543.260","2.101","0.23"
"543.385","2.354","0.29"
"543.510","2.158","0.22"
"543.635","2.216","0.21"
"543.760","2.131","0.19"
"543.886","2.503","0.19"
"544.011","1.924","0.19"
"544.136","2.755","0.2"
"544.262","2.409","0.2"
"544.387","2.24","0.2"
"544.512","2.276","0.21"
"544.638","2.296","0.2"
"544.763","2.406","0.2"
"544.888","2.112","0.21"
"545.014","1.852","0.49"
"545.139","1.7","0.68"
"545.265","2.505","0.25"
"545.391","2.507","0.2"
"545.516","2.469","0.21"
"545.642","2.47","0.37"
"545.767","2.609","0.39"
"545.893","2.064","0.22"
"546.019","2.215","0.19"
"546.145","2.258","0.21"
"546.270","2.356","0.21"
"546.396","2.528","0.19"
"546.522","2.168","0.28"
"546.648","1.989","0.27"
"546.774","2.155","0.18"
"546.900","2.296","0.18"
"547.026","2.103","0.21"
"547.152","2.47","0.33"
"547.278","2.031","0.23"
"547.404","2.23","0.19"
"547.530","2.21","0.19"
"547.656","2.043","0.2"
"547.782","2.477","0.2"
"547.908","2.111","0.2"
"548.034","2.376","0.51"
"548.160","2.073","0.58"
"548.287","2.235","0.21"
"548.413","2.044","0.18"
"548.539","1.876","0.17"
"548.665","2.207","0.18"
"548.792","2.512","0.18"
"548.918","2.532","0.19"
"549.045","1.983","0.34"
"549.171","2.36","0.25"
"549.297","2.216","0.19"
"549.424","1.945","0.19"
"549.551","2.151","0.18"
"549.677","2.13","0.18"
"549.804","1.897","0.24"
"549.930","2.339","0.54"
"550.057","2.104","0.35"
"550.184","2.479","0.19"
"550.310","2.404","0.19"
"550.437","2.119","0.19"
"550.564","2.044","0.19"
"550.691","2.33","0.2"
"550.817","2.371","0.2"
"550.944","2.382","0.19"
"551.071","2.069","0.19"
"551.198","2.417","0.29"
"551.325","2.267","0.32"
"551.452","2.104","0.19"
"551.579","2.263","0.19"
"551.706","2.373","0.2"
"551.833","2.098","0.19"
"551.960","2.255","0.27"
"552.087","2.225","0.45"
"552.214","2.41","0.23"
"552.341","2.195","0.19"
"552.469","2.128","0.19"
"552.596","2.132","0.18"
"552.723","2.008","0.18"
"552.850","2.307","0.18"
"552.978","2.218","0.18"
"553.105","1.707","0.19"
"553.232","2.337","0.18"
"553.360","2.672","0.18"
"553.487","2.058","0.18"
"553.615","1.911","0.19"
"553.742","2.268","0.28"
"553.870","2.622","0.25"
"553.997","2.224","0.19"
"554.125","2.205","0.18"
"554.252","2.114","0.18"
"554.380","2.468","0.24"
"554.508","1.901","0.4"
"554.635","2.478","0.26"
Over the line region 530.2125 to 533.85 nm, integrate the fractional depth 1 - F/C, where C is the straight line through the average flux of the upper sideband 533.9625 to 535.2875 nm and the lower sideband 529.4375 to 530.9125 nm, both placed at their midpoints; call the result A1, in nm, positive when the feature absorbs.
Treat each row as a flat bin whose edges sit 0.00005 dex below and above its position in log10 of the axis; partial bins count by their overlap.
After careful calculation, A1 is 0.032 nm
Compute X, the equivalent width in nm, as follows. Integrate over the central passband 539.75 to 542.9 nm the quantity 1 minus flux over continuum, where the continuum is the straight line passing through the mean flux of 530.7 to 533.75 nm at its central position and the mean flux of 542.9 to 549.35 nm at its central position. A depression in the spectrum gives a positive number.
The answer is 0.07 nm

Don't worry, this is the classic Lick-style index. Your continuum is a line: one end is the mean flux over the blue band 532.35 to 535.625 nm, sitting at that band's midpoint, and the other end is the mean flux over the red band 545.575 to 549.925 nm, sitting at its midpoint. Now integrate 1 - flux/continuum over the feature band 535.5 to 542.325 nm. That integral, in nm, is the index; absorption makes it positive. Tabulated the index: -0.03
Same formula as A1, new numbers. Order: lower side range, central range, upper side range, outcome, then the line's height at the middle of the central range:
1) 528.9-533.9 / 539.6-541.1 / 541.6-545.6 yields 0.088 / 2.25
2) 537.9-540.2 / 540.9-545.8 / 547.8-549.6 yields -0.104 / 2.2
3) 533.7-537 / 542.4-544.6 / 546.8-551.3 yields -0.055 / 2.22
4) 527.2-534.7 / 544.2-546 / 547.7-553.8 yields -0.057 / 2.21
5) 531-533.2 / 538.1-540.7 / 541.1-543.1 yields 0.022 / 2.22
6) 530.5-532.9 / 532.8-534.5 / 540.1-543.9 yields 0.053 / 2.24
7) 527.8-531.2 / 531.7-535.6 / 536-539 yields 0.115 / 2.25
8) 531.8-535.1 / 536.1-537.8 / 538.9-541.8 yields -0.056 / 2.15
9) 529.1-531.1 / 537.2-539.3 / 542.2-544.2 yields -0.063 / 2.27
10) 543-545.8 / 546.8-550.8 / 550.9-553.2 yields 0.042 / 2.23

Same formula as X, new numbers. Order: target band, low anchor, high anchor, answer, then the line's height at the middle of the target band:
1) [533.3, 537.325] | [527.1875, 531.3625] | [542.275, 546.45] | 0.04 nm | 2.25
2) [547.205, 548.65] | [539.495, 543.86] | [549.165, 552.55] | 0.03 nm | 2.21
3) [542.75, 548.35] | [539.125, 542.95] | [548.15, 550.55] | -0.16 nm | 2.19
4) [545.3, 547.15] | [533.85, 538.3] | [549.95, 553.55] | -0.06 nm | 2.24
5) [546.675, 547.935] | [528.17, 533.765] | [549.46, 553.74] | 0.00 nm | 2.21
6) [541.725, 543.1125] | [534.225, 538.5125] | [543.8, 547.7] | -0.01 nm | 2.26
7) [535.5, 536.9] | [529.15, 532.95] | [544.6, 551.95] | -0.03 nm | 2.23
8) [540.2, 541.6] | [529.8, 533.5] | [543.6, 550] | 0.05 nm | 2.23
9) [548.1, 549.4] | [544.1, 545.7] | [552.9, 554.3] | 0.04 nm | 2.26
